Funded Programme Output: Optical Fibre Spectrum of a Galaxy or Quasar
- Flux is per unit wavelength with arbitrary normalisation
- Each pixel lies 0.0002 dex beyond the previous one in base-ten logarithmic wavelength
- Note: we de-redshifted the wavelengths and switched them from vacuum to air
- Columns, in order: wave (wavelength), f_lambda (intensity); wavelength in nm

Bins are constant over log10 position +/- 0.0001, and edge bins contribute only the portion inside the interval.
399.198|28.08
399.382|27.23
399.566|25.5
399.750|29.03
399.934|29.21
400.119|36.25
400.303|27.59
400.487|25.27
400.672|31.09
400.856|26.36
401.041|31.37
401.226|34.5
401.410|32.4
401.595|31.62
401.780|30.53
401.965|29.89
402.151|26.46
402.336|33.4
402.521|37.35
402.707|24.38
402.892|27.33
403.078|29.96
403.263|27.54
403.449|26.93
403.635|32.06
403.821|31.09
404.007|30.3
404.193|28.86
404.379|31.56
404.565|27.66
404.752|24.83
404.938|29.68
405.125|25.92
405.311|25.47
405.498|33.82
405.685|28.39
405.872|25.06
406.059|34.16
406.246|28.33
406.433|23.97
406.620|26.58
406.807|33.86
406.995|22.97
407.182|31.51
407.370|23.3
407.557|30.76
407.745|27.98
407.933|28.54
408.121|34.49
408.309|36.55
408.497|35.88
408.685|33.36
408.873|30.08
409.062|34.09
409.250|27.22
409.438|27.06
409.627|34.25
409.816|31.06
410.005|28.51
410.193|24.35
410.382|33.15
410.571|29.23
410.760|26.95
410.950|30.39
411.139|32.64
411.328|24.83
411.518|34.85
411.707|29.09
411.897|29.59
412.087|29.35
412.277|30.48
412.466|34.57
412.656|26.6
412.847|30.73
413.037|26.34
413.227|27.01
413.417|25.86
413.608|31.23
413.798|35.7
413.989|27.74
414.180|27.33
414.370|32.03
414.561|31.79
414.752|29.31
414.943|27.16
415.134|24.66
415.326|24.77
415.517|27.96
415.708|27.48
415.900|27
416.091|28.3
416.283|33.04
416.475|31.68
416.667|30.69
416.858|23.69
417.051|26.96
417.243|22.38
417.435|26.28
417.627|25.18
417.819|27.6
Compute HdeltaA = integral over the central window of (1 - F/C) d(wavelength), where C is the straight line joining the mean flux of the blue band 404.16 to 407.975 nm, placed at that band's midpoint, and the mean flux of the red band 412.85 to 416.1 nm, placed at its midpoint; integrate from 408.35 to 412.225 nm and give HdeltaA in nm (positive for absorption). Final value -0.28 nm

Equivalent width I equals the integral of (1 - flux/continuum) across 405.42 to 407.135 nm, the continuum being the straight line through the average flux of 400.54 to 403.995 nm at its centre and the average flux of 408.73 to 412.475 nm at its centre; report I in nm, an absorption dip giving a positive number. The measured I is 0.09 nm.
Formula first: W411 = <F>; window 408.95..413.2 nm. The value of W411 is 29.7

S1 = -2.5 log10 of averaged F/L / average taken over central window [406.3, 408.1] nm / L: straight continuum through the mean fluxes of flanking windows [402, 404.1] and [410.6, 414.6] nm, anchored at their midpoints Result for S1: 0.06 mag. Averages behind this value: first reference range 29.7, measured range 28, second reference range 29.7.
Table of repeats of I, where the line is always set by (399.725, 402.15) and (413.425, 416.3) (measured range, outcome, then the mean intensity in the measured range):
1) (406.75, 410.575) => -0.119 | 30.4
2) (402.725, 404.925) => 0.087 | 28.8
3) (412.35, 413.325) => -0.001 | 29.1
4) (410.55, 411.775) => -0.023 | 29.8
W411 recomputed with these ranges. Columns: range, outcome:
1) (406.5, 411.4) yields 30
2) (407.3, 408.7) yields 31.4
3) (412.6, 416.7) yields 28.8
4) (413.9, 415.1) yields 29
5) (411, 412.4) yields 30.2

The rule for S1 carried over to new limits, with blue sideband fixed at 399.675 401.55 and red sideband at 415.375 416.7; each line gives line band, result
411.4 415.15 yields -0.008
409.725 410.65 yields 0.014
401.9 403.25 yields 0.019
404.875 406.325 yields 0.043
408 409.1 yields -0.142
